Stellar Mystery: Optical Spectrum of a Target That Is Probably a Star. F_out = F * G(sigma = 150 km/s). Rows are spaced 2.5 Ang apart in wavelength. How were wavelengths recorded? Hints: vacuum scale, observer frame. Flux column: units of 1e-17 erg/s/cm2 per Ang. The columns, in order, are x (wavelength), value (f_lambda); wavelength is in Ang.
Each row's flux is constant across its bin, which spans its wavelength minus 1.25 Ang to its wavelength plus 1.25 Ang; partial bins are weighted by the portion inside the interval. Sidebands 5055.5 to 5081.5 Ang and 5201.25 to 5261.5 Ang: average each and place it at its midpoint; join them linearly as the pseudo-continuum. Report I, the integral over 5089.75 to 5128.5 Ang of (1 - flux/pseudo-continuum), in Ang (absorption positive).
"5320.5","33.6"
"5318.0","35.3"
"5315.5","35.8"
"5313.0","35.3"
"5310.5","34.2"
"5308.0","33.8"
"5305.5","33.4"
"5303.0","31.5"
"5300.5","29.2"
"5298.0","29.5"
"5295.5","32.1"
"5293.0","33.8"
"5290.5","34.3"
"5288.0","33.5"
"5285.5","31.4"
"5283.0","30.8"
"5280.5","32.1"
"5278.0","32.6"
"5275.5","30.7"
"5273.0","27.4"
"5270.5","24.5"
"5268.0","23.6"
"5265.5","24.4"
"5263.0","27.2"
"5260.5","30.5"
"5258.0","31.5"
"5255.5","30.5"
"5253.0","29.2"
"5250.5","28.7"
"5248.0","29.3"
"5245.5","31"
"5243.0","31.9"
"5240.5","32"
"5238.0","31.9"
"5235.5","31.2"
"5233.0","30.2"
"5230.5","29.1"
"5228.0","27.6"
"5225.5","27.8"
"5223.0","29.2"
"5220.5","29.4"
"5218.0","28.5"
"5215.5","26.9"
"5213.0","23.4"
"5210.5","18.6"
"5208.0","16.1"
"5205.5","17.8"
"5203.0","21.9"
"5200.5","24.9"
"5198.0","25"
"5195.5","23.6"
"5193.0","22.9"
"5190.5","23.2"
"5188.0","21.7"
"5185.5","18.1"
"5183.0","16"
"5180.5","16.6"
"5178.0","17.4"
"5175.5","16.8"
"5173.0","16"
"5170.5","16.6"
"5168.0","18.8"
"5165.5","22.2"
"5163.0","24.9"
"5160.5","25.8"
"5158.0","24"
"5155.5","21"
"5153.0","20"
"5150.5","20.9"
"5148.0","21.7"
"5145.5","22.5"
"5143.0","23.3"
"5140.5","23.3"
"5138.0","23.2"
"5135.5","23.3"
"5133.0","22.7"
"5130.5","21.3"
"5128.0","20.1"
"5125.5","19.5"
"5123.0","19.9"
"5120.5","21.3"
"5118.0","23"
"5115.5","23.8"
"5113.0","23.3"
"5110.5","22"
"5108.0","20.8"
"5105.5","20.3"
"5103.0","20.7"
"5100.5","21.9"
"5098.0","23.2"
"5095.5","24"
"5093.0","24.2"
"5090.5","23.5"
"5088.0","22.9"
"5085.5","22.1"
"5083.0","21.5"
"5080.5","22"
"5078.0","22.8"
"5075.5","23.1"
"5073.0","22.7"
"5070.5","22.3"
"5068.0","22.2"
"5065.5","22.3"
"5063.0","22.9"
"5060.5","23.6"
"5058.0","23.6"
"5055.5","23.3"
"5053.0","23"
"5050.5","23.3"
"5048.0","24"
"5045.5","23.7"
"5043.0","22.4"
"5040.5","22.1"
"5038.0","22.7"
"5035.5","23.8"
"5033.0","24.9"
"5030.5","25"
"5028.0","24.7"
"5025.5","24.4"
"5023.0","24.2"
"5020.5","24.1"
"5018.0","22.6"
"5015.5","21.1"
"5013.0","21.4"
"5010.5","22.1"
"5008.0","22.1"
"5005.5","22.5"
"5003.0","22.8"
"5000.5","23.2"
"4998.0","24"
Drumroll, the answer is 3.2 Ang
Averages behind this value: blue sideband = 22.8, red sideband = 27.6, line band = 22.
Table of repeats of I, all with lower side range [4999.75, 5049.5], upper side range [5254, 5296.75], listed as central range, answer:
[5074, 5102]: 2.4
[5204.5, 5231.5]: 3.4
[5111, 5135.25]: 3.9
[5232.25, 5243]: -0.9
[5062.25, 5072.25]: 0.8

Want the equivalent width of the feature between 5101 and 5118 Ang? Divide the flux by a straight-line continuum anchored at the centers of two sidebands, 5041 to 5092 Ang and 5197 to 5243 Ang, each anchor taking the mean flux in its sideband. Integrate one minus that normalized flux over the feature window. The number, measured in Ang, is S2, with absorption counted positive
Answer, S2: 1.38 Ang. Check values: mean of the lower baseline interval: 22.9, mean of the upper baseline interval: 26.4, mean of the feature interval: 21.9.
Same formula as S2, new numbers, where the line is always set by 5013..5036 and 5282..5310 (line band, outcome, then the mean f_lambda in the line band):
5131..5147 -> 2.6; 22.9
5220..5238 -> 0.4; 29.4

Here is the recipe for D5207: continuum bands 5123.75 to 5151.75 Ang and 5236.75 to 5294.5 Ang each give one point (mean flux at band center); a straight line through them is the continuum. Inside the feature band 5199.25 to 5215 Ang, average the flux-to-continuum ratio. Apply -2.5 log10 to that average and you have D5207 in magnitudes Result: 0.26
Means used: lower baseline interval 21.9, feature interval 20.8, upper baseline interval 30.1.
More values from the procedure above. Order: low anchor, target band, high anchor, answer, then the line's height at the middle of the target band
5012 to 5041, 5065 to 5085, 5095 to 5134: 0.01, 22.5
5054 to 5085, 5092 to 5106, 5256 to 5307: 0.06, 23.7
